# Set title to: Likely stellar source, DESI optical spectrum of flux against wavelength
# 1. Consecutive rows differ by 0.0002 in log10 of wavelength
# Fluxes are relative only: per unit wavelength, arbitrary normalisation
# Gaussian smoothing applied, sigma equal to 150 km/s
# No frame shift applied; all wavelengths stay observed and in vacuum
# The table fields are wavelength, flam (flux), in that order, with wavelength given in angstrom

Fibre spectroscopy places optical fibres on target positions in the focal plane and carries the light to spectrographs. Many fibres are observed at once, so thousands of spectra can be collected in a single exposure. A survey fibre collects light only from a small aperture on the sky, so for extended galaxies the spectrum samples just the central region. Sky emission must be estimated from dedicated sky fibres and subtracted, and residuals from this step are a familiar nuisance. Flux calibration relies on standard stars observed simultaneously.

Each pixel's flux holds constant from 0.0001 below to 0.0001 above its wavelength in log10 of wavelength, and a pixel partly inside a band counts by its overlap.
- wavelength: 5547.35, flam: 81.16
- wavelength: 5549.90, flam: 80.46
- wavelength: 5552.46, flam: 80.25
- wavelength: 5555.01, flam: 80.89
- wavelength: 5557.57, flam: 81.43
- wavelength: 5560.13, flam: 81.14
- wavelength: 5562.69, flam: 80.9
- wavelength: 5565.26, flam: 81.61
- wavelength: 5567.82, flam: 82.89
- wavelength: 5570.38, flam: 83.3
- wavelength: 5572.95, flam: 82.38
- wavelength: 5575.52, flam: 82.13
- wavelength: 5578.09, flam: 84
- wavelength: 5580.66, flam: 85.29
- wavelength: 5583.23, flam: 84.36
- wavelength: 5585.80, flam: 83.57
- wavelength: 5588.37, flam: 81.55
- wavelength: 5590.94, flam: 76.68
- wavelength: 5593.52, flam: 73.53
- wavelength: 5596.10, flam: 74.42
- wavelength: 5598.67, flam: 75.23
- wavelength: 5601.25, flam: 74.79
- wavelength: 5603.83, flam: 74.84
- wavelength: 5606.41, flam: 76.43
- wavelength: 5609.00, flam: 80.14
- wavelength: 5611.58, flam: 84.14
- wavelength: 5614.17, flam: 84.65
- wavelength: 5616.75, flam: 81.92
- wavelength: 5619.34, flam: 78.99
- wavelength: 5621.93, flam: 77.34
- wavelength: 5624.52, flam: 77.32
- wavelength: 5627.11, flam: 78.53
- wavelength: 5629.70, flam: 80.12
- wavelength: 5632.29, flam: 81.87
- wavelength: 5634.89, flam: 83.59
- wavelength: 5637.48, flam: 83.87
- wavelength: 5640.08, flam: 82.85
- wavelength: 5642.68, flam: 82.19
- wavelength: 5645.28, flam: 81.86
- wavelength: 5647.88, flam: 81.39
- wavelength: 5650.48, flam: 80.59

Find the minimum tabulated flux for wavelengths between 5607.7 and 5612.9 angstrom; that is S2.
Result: 80.14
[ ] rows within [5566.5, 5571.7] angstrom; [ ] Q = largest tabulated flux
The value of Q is 83.3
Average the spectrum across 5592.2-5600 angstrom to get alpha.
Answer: 74.4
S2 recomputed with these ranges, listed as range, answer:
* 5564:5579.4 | 81.61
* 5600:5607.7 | 74.79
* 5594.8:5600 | 74.42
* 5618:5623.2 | 77.34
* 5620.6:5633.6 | 77.32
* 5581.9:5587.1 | 83.57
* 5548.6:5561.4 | 80.25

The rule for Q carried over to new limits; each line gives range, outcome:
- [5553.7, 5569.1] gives 82.89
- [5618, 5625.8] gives 78.99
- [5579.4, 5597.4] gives 85.29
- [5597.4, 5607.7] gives 76.43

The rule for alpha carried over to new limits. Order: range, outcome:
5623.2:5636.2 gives 80.3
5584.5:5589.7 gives 82.7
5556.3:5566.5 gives 81.2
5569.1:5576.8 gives 82.6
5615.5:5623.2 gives 79.4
